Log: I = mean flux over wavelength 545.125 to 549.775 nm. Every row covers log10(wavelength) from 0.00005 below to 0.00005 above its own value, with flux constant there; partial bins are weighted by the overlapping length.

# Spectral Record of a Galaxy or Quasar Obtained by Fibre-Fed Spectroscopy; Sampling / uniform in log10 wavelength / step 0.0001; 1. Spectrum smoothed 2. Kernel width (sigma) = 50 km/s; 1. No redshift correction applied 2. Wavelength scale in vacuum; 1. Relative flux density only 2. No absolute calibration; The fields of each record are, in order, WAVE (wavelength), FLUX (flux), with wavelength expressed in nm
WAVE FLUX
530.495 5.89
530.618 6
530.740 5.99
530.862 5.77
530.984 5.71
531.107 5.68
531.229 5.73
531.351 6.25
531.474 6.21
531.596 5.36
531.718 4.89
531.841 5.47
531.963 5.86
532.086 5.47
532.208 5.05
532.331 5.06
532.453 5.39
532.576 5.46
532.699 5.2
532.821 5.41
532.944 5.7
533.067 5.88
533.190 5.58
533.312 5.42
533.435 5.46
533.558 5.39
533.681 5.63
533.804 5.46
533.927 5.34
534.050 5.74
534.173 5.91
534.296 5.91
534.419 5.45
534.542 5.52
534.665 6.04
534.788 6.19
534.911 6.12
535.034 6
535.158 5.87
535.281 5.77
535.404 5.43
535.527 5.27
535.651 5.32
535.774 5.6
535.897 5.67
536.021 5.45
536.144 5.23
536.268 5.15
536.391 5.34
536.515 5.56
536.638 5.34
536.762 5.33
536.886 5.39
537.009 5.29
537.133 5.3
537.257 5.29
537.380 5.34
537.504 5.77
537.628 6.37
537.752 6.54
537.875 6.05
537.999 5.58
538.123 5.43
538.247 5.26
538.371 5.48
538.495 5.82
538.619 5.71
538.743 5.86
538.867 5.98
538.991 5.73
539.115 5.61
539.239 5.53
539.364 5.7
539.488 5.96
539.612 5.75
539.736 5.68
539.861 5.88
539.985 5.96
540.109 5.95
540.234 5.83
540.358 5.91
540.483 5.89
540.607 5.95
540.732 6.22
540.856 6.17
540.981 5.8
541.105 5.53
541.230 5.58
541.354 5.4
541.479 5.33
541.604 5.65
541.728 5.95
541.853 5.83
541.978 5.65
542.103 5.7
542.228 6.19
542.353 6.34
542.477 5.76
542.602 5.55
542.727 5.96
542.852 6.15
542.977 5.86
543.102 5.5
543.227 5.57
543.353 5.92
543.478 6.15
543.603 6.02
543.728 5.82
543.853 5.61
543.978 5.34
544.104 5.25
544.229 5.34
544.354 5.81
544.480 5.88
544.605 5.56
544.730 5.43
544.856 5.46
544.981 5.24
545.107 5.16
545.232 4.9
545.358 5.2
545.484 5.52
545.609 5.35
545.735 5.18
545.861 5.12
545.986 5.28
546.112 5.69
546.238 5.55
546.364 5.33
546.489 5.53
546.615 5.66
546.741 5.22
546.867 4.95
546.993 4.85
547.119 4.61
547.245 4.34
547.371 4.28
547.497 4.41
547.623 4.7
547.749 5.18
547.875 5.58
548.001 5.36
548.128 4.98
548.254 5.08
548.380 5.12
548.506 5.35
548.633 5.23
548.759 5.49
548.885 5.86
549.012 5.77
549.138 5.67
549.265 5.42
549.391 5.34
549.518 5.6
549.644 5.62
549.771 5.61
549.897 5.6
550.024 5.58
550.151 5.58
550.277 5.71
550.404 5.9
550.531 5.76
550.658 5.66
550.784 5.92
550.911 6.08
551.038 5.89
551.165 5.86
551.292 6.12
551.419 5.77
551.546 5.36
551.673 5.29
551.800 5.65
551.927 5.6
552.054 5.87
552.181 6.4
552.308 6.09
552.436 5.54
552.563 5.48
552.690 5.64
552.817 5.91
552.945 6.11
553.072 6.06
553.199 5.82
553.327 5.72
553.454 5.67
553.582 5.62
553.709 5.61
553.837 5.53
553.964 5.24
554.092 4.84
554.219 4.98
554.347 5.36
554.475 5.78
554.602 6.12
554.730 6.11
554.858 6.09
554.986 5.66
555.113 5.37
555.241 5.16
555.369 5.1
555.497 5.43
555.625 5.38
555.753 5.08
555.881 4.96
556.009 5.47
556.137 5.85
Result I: 5.24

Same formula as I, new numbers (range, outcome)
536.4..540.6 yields 5.7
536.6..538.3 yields 5.6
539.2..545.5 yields 5.71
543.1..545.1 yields 5.61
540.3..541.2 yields 5.91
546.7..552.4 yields 5.45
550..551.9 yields 5.74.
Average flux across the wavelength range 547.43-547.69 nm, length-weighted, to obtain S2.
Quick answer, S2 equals 4.56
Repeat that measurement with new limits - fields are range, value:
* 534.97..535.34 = 5.88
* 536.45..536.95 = 5.4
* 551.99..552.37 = 6.13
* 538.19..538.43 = 5.37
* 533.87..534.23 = 5.66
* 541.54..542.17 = 5.75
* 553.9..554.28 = 5.03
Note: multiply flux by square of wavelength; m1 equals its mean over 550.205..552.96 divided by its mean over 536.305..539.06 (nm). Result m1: 1.08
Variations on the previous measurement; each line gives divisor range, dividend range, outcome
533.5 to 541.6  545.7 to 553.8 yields 1.01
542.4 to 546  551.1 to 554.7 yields 1.06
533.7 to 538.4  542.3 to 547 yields 1.02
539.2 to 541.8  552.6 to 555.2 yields 1.03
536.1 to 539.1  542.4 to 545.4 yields 1.03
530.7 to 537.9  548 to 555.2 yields 1.07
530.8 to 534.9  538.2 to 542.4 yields 1.06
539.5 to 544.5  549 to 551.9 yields 1.01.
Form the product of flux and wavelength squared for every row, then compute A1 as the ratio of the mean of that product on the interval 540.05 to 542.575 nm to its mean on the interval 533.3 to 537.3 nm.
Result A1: 1.07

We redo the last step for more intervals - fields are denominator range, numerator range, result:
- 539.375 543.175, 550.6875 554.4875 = 1.02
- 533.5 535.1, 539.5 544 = 1.04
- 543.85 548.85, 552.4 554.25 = 1.10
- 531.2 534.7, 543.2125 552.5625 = 1.04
